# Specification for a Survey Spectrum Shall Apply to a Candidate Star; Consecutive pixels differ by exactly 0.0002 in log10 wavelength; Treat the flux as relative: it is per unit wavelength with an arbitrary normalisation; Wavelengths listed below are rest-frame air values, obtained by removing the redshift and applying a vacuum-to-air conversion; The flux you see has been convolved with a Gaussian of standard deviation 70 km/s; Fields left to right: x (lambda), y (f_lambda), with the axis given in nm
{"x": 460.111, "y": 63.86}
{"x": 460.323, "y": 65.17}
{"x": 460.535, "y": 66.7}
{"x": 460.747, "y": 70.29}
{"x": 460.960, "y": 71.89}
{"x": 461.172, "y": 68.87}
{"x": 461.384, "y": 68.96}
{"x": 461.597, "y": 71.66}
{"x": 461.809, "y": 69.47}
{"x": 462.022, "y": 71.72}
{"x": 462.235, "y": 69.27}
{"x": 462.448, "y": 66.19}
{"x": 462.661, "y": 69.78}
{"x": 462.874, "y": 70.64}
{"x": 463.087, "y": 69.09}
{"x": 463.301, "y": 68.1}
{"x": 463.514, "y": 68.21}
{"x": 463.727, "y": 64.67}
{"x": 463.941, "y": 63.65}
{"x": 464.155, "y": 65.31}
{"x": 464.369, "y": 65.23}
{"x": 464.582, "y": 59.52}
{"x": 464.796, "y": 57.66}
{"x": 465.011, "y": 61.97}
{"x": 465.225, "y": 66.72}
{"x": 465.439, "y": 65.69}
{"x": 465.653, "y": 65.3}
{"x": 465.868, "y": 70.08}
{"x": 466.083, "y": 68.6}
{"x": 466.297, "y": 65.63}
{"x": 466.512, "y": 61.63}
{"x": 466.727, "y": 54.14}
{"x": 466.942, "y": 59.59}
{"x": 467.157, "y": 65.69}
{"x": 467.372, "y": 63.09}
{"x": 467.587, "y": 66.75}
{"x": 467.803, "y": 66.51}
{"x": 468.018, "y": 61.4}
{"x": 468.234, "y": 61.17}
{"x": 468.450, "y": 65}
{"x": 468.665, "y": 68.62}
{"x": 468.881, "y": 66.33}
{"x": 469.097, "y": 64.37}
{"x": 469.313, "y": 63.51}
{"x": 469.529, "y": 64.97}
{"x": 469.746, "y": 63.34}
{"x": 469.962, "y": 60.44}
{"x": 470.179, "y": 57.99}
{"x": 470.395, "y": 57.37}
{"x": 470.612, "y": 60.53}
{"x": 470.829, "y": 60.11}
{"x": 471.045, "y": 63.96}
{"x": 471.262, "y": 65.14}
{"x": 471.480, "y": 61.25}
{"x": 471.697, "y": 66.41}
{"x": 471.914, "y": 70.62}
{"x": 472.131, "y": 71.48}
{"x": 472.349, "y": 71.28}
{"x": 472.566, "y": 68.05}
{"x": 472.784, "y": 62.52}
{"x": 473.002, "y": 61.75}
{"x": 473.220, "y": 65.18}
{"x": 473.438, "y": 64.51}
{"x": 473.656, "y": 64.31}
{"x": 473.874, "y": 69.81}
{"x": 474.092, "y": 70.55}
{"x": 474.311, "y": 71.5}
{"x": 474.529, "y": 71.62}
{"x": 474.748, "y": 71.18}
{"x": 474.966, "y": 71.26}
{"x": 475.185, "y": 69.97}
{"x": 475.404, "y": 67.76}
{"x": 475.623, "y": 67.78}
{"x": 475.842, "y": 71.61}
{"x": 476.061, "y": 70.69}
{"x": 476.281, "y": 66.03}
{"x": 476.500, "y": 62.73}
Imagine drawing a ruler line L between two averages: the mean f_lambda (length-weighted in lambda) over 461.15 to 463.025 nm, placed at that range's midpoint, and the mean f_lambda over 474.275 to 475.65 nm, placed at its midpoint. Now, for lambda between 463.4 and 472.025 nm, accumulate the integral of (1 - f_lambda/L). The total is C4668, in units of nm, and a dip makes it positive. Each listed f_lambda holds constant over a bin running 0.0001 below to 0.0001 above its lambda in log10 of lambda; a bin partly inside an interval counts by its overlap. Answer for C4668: 0.765 nm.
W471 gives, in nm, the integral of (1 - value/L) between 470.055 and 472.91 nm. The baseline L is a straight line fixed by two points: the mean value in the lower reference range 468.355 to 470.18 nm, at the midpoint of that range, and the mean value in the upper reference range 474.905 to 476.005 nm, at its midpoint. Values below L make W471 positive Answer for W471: 0.08 nm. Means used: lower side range 64.2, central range 64.3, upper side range 69.6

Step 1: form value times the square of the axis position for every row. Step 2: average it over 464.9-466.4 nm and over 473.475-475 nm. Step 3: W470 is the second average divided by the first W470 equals 1.1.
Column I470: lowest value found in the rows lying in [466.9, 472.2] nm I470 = 57.37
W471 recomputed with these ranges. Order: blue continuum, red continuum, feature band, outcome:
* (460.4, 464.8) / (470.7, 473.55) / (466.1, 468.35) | 0.13 nm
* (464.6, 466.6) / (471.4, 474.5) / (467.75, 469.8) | 0.04 nm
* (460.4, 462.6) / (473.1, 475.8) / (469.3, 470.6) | 0.15 nm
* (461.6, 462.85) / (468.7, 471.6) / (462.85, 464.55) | 0.05 nm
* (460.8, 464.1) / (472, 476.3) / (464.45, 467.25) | 0.22 nm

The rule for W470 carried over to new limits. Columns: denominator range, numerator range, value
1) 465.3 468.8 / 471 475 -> 1.08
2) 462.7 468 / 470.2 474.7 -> 1.05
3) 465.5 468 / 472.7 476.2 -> 1.10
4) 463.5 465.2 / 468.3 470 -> 1.05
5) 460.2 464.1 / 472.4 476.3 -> 1.05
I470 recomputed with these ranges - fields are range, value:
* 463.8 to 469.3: 54.14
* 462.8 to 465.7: 57.66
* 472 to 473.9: 61.75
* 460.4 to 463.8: 64.67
